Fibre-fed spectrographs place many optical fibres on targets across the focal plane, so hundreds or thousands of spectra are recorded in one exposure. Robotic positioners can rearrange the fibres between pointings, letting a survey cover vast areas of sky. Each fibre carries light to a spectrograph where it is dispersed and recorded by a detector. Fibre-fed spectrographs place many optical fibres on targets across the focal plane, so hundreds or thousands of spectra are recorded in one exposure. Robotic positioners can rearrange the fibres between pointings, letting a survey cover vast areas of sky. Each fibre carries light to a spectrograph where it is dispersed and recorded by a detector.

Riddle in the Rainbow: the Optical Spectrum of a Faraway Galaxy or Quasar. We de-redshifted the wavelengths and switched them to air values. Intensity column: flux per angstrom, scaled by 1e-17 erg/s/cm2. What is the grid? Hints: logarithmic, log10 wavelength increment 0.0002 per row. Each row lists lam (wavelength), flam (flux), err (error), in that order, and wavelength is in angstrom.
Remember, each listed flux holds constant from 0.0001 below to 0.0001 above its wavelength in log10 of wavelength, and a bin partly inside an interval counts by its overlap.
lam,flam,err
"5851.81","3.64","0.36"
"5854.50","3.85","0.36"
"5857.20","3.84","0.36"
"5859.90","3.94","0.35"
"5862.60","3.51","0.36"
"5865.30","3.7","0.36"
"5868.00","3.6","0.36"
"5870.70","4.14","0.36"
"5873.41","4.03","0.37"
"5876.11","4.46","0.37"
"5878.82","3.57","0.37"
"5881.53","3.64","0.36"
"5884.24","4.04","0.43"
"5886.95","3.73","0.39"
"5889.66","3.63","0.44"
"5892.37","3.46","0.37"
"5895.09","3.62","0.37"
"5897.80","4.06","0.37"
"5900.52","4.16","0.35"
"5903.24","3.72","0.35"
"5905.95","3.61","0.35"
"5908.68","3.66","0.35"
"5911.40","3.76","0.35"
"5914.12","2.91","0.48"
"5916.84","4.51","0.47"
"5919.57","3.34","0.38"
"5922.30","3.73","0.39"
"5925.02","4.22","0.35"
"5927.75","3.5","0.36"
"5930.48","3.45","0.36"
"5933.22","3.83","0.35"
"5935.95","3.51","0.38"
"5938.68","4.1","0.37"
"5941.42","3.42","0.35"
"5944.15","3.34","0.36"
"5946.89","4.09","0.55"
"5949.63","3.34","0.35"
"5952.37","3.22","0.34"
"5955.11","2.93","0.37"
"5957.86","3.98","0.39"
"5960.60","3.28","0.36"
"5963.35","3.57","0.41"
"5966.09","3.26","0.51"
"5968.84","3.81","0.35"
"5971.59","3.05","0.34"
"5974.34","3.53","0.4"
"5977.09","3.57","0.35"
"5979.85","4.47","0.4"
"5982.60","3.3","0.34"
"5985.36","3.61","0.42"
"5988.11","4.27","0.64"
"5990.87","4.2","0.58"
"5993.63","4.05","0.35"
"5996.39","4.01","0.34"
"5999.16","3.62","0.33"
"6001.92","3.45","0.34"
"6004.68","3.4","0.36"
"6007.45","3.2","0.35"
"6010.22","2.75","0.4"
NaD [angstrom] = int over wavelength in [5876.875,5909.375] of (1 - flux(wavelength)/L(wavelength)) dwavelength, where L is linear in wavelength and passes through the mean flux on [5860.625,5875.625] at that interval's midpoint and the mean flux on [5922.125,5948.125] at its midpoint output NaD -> 0.3 angstrom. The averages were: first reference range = 3.84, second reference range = 3.72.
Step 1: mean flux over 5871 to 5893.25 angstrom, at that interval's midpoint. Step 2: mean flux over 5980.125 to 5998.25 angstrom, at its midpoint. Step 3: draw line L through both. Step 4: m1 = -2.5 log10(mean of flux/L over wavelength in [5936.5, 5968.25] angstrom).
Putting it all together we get 0.11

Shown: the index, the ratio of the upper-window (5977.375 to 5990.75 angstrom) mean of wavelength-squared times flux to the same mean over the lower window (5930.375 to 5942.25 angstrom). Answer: 1.1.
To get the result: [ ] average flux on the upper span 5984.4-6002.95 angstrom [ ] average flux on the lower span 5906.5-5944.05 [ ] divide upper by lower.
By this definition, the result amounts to 1.06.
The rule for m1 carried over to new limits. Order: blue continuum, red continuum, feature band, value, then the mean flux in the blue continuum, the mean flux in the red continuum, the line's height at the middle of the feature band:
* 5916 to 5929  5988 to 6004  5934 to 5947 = 0.05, 3.84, 3.88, 3.85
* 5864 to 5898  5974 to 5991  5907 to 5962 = 0.07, 3.81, 3.84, 3.83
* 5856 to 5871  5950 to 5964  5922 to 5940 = -0.08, 3.76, 3.38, 3.49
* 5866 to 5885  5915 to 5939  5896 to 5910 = 0.00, 3.91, 3.77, 3.84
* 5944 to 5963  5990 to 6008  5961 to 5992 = -0.03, 3.47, 3.71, 3.59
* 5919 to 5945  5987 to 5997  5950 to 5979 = 0.14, 3.66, 4.14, 3.92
